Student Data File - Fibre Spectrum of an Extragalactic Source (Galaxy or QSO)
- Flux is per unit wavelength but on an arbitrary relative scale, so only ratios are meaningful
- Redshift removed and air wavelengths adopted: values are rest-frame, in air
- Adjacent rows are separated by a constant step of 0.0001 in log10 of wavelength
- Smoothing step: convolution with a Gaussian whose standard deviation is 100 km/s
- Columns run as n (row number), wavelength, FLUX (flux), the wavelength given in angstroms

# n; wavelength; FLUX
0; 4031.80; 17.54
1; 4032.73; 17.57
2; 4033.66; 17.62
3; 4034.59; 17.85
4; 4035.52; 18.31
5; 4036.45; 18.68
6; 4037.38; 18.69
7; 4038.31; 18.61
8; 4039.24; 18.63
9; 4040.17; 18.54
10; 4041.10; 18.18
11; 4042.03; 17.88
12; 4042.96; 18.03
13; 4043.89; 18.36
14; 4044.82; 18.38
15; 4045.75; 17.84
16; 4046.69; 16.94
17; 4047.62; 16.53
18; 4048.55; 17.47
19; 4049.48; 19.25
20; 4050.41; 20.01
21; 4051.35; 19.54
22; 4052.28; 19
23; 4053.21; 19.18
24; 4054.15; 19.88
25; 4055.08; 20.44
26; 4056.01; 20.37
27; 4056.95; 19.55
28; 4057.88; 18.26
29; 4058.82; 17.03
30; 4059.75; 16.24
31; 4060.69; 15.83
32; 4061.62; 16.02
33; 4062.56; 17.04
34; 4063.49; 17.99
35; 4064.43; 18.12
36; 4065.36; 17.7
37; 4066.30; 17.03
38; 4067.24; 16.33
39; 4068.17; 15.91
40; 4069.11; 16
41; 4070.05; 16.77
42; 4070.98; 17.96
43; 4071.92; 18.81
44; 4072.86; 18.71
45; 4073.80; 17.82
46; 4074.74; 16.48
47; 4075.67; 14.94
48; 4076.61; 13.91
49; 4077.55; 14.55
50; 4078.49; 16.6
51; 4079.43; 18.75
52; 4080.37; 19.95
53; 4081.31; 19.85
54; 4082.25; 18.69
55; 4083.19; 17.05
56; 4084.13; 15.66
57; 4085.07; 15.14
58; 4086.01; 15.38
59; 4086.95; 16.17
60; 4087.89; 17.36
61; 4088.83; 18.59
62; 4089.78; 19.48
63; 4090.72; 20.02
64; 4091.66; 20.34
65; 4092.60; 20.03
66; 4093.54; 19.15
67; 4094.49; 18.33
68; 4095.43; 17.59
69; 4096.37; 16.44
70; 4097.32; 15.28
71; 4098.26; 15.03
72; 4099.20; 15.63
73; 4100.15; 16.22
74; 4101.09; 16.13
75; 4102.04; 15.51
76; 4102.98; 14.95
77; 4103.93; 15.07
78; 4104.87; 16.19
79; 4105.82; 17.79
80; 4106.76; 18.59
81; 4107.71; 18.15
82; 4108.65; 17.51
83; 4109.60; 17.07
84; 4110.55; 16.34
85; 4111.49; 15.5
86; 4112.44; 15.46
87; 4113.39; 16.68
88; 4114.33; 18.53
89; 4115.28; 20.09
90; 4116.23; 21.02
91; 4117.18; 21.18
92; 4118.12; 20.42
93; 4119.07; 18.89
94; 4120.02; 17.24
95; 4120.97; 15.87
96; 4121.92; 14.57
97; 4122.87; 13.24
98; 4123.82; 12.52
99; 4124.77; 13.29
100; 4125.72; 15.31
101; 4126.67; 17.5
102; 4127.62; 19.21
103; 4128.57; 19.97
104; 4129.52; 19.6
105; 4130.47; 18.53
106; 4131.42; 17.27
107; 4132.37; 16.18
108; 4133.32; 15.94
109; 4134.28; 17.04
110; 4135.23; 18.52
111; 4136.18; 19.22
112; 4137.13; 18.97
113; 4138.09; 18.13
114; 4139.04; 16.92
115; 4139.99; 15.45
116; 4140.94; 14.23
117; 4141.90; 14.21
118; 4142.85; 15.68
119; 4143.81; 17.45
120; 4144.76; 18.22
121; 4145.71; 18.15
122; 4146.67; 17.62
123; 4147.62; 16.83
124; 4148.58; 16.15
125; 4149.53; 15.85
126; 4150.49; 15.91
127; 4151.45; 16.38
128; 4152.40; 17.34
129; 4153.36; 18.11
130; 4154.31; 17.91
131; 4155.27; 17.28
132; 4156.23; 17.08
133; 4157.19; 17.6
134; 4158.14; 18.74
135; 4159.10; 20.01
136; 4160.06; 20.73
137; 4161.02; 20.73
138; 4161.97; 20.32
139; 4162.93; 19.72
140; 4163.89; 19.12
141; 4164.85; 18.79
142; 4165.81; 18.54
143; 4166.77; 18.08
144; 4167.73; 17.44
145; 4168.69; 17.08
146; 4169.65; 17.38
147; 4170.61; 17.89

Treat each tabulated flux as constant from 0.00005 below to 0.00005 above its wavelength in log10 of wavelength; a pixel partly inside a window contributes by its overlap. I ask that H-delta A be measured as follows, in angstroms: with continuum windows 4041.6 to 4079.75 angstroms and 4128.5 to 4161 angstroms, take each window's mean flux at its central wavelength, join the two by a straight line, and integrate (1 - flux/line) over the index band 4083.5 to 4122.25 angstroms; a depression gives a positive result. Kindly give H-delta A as 0.5 angstroms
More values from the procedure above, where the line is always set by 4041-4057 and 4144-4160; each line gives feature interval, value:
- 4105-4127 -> 1.1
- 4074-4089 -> 1.3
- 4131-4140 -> 0.1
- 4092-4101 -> 0.5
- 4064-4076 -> 0.9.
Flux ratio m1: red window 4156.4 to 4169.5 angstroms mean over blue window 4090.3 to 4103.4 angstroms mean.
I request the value 1.1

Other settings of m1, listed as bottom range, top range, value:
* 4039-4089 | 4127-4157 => 0.98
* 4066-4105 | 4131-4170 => 1.03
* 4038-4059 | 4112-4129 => 0.93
